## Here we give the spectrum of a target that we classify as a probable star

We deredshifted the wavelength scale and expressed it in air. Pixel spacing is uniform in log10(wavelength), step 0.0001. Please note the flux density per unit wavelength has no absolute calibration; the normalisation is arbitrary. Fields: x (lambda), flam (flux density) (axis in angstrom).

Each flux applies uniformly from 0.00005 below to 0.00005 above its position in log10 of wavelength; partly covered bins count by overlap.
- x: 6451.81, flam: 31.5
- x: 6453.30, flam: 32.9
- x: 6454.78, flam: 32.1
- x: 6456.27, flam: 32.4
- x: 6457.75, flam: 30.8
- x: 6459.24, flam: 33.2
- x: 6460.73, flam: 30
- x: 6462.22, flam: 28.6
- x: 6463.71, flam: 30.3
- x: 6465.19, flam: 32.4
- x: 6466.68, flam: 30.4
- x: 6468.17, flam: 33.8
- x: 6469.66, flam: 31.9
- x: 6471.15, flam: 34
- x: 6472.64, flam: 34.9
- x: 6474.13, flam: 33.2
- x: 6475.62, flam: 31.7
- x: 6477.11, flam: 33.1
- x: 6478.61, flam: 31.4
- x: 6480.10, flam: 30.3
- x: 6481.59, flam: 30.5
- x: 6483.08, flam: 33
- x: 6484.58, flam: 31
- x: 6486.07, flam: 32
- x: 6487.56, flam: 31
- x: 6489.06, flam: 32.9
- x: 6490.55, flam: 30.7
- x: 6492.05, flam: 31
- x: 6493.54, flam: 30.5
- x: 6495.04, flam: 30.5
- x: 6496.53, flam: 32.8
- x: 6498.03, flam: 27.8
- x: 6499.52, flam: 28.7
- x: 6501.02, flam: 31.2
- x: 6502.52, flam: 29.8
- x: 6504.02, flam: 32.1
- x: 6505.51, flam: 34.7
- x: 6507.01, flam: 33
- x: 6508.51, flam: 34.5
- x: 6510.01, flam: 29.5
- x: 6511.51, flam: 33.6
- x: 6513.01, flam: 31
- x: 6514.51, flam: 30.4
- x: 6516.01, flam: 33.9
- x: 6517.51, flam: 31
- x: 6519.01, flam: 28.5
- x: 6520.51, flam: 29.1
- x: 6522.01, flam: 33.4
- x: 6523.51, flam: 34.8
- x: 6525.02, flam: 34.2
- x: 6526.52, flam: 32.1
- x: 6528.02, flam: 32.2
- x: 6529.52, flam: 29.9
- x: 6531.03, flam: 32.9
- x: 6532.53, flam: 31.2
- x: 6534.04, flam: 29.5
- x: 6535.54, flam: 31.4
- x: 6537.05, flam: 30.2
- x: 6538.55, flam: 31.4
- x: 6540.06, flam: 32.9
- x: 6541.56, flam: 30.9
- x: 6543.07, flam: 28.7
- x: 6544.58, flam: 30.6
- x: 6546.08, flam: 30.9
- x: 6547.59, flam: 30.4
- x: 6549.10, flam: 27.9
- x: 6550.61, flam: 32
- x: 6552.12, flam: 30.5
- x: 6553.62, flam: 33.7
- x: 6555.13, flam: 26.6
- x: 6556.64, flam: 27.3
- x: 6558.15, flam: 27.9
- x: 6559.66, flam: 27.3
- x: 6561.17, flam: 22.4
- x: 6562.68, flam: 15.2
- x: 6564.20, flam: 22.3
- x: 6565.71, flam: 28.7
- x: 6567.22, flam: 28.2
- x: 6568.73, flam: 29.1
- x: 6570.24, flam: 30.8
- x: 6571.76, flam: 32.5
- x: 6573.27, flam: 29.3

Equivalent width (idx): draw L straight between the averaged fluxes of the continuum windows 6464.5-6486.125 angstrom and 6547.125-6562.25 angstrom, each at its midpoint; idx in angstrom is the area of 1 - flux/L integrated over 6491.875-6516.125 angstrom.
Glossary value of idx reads -0.5 angstrom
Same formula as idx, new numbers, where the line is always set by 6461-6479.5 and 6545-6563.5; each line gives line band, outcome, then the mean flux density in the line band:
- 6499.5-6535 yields -2.58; 31.8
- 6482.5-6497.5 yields -0.20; 31.5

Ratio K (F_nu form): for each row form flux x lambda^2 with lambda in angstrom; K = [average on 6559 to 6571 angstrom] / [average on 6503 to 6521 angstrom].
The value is 0.81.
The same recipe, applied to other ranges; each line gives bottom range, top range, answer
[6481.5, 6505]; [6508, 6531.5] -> 1.04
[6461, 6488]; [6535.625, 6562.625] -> 0.94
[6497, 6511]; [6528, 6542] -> 1.01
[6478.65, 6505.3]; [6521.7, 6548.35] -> 1.03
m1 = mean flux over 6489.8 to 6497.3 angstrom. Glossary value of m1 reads 31.1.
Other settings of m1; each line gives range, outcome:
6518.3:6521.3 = 28.9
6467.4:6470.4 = 32.8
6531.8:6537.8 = 30.6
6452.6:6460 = 32.3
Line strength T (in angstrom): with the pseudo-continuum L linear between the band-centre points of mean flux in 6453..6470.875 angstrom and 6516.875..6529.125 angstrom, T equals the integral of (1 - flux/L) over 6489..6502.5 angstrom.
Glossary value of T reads 0.5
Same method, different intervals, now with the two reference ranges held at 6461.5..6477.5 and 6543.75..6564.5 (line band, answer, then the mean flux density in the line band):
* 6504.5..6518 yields -1.1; 32.4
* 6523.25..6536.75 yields -1.4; 31.8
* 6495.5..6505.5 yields -0.1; 30.7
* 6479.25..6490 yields 0.0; 31.5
